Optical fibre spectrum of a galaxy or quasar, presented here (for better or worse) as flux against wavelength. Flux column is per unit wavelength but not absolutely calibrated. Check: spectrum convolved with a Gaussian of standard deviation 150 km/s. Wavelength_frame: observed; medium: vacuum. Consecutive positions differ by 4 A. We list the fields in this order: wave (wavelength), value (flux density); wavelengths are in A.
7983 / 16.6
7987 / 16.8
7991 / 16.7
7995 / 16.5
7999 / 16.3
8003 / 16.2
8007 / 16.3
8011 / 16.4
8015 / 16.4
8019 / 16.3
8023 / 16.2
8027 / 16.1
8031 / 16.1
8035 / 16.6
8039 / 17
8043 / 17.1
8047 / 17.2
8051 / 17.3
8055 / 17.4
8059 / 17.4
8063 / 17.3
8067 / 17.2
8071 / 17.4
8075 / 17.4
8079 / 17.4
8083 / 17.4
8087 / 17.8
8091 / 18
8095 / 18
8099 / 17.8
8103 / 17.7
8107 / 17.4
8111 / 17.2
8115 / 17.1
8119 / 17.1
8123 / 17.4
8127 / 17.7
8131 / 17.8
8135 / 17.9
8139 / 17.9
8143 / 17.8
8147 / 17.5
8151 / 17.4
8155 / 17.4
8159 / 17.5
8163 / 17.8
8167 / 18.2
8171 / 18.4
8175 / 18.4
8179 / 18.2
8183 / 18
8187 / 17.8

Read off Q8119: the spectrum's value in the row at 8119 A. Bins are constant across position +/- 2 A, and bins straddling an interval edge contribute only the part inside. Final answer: 17.1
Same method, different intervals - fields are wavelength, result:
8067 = 17.2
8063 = 17.3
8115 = 17.1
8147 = 17.5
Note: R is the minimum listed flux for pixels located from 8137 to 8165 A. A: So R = 17.4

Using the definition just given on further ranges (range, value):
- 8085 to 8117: 17.1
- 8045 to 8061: 17.2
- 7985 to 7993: 16.7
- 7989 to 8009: 16.2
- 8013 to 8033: 16.1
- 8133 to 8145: 17.8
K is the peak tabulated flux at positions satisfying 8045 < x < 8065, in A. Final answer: 17.4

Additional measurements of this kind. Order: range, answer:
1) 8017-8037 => 16.6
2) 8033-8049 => 17.2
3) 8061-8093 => 18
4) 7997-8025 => 16.4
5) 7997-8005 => 16.3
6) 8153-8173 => 18.4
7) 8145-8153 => 17.5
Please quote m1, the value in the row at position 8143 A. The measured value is 17.8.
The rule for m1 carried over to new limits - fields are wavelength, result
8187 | 17.8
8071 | 17.4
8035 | 16.6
